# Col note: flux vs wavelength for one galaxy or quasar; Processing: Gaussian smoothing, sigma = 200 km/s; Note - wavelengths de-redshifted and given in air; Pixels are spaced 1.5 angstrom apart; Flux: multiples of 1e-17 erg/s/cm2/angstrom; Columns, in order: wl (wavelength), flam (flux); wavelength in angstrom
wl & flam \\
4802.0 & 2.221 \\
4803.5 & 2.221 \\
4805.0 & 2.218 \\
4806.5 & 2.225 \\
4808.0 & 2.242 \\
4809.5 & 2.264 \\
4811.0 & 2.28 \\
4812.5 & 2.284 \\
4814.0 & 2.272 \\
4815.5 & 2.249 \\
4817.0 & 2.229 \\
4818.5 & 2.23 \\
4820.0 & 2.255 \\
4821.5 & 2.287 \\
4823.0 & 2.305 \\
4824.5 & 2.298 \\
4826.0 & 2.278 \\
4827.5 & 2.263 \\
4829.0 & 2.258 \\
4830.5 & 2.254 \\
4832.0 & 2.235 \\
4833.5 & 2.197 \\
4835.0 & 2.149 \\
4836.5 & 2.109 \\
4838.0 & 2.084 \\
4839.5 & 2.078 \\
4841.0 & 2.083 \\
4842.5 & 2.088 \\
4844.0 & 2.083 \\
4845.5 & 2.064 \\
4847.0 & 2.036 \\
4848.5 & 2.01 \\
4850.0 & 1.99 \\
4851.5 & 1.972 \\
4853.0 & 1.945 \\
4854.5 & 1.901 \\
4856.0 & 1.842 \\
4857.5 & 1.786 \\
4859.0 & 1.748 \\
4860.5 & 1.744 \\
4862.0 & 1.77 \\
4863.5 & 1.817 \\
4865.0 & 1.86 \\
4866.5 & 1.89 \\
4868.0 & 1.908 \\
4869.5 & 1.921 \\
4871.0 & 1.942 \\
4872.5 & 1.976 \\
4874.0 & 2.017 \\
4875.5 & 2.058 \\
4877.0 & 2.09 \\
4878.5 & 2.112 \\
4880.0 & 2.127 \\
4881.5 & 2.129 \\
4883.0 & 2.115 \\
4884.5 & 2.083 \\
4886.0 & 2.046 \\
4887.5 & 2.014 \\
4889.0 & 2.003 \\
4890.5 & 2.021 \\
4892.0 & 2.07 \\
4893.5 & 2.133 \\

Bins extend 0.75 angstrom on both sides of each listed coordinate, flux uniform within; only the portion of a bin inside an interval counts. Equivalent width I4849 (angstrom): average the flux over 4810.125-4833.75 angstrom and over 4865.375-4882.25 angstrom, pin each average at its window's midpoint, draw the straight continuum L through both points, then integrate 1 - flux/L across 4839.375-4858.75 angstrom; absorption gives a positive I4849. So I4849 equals 1.37 angstrom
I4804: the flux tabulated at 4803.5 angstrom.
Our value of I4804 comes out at 2.221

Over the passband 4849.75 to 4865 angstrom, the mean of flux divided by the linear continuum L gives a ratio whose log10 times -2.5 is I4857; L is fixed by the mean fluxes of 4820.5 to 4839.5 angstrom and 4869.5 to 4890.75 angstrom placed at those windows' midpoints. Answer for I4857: 0.153 mag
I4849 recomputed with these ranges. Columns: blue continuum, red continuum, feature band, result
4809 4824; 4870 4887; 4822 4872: 3.2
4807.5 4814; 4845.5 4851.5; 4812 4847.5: -0.9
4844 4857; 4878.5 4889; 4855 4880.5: 1.4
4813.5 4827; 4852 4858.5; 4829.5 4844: -0.4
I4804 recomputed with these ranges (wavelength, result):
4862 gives 1.77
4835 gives 2.149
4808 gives 2.242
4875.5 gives 2.058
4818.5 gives 2.23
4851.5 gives 1.972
